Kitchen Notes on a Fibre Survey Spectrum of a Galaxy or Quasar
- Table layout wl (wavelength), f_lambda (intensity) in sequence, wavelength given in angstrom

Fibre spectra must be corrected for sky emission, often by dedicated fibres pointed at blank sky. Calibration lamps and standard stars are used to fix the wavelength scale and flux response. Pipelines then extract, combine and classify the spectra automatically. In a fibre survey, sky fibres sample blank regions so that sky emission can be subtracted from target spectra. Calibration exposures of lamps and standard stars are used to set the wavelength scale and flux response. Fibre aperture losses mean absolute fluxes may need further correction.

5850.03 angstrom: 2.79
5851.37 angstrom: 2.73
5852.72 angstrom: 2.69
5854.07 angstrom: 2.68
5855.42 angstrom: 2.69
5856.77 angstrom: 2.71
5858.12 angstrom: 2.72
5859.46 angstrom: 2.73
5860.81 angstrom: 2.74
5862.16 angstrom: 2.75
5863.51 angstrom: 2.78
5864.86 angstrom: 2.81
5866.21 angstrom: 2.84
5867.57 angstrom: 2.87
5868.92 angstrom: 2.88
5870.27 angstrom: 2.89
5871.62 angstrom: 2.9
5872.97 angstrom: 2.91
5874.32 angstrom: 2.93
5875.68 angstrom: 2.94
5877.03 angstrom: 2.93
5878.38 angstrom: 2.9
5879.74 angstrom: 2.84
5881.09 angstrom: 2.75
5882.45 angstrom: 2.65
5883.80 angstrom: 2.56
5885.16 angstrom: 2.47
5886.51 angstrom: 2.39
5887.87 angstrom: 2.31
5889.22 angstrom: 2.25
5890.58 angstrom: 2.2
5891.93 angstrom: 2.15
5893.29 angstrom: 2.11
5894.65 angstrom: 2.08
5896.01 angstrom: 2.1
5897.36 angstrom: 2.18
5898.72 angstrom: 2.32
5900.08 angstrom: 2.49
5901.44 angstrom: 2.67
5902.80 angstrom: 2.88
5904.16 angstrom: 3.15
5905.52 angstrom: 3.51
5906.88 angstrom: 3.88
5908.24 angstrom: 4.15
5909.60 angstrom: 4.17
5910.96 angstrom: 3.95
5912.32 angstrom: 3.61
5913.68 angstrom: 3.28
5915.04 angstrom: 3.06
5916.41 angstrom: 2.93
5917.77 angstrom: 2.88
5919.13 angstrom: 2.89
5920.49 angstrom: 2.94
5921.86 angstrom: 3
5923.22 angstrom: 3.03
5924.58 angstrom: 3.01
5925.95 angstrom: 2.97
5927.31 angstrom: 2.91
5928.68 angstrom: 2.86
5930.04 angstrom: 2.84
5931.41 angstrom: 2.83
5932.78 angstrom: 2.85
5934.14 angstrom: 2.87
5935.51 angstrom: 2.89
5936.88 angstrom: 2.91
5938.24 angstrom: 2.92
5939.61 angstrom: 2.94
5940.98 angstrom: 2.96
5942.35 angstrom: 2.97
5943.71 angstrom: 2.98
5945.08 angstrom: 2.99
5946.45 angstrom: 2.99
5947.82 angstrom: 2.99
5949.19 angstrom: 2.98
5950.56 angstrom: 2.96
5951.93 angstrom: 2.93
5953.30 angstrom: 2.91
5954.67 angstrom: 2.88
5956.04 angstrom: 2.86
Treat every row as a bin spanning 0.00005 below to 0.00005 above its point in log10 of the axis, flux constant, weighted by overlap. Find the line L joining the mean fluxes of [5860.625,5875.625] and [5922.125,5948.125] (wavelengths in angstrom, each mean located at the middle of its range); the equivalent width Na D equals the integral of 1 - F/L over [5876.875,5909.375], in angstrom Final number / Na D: 2.3 angstrom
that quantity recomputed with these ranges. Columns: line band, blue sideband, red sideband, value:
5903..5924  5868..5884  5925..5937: -3.50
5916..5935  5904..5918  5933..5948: 1.93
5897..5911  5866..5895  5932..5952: -2.30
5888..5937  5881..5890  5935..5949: -3.70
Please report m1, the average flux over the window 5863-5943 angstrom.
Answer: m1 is 2.87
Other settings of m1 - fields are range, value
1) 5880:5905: 2.44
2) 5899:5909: 3.22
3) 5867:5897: 2.59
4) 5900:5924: 3.27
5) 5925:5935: 2.88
